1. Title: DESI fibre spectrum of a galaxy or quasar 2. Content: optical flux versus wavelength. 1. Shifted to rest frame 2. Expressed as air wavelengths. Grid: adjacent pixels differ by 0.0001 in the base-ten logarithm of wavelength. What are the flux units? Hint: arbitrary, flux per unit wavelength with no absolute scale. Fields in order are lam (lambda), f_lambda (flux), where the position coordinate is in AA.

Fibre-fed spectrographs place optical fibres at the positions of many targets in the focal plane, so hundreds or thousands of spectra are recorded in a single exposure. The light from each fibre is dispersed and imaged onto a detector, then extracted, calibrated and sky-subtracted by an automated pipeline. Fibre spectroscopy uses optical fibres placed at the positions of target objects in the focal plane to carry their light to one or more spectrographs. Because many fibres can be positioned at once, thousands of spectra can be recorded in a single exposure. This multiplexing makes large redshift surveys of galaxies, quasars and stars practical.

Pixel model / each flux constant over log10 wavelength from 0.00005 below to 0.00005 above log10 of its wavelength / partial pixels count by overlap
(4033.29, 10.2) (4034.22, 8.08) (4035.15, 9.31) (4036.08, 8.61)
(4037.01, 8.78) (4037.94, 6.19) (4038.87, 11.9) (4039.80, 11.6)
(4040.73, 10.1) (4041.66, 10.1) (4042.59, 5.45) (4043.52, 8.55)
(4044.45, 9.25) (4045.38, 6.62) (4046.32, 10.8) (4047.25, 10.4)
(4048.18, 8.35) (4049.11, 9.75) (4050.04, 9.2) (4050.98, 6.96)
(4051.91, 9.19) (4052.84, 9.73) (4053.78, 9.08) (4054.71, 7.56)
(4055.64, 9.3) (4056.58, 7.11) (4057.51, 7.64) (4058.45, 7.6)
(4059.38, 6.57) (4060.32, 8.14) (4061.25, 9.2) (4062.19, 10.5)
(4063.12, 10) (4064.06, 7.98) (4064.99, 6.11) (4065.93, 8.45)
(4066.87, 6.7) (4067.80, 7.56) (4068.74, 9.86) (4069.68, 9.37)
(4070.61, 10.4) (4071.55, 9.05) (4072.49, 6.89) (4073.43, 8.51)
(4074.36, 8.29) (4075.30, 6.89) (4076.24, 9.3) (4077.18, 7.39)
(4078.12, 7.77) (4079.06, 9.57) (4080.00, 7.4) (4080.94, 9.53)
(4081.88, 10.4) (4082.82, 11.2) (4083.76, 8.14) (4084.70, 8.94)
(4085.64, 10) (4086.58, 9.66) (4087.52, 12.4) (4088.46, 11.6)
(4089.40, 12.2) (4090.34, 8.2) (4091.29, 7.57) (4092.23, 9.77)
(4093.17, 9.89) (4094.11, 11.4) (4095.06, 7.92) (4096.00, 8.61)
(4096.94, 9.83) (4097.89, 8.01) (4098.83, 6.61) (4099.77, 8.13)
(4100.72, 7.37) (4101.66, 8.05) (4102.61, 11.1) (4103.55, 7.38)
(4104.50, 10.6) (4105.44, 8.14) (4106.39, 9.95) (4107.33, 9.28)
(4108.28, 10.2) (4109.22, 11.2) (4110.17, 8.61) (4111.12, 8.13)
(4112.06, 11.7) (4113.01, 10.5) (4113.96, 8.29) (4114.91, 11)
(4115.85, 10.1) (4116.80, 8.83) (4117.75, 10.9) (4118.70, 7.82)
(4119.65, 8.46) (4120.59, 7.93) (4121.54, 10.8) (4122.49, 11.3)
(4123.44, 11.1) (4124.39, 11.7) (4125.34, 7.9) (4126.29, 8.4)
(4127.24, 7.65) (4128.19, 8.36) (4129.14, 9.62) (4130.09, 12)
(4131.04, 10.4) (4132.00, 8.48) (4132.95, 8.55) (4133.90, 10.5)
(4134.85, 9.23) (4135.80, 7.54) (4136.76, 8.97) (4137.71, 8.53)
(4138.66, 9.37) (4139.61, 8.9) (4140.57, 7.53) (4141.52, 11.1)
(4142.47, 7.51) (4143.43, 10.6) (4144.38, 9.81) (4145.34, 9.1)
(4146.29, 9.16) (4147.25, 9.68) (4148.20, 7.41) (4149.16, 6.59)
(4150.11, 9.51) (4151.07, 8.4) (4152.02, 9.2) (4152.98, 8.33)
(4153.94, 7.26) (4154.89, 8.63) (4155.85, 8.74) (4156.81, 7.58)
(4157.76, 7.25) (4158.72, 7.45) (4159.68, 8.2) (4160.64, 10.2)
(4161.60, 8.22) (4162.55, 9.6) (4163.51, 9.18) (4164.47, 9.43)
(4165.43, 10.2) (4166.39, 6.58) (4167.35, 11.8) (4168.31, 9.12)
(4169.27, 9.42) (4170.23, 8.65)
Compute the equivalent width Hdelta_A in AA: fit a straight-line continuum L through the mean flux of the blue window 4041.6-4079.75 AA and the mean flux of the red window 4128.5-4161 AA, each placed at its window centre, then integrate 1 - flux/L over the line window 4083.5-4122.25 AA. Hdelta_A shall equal -3.4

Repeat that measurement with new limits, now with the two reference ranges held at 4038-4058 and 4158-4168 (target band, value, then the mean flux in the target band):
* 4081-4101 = -1.1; 9.44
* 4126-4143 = -0.1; 9.05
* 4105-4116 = -0.9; 9.75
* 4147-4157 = 0.8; 8.29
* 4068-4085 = 0.3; 8.8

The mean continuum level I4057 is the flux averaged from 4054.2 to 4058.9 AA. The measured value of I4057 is 7.85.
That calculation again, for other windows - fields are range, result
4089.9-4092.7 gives 8.5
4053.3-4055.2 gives 8.34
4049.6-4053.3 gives 8.76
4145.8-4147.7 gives 9.41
